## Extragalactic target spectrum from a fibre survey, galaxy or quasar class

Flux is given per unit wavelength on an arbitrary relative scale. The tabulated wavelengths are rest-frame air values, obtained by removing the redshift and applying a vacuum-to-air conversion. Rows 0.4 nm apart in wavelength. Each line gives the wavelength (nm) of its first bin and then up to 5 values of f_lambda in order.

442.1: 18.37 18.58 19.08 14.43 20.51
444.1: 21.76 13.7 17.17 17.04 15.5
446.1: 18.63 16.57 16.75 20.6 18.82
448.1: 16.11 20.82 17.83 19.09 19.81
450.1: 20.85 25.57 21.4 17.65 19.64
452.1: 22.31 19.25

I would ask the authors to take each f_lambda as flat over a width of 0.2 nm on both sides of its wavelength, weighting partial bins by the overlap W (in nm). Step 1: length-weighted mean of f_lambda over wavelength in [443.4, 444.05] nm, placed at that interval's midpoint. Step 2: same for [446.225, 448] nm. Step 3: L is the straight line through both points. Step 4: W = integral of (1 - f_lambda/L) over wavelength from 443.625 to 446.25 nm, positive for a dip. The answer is 0.22 nm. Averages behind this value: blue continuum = 19.9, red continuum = 18.1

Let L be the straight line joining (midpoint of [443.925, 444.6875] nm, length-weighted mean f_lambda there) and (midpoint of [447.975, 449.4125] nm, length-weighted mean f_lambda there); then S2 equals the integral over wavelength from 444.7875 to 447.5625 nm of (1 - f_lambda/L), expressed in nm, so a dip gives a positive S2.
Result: 0.08 nm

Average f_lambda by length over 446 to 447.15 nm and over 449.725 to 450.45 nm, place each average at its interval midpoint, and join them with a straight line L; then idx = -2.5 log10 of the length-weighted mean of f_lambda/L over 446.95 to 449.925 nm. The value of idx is 0.04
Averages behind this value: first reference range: 17.3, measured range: 18.9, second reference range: 21.6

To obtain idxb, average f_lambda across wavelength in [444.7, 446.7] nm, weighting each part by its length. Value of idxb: 17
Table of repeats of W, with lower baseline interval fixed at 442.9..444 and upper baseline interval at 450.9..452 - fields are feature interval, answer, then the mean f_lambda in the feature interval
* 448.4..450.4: -0.081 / 19.9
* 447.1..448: -0.023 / 19.3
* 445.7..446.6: 0.065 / 17.2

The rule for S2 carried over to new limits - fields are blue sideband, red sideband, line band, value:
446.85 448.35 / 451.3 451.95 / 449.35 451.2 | -0.25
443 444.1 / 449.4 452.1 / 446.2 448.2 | 0.18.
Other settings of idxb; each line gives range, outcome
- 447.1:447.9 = 19.7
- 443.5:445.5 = 18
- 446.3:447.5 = 18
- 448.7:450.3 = 19.4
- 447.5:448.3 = 17.5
